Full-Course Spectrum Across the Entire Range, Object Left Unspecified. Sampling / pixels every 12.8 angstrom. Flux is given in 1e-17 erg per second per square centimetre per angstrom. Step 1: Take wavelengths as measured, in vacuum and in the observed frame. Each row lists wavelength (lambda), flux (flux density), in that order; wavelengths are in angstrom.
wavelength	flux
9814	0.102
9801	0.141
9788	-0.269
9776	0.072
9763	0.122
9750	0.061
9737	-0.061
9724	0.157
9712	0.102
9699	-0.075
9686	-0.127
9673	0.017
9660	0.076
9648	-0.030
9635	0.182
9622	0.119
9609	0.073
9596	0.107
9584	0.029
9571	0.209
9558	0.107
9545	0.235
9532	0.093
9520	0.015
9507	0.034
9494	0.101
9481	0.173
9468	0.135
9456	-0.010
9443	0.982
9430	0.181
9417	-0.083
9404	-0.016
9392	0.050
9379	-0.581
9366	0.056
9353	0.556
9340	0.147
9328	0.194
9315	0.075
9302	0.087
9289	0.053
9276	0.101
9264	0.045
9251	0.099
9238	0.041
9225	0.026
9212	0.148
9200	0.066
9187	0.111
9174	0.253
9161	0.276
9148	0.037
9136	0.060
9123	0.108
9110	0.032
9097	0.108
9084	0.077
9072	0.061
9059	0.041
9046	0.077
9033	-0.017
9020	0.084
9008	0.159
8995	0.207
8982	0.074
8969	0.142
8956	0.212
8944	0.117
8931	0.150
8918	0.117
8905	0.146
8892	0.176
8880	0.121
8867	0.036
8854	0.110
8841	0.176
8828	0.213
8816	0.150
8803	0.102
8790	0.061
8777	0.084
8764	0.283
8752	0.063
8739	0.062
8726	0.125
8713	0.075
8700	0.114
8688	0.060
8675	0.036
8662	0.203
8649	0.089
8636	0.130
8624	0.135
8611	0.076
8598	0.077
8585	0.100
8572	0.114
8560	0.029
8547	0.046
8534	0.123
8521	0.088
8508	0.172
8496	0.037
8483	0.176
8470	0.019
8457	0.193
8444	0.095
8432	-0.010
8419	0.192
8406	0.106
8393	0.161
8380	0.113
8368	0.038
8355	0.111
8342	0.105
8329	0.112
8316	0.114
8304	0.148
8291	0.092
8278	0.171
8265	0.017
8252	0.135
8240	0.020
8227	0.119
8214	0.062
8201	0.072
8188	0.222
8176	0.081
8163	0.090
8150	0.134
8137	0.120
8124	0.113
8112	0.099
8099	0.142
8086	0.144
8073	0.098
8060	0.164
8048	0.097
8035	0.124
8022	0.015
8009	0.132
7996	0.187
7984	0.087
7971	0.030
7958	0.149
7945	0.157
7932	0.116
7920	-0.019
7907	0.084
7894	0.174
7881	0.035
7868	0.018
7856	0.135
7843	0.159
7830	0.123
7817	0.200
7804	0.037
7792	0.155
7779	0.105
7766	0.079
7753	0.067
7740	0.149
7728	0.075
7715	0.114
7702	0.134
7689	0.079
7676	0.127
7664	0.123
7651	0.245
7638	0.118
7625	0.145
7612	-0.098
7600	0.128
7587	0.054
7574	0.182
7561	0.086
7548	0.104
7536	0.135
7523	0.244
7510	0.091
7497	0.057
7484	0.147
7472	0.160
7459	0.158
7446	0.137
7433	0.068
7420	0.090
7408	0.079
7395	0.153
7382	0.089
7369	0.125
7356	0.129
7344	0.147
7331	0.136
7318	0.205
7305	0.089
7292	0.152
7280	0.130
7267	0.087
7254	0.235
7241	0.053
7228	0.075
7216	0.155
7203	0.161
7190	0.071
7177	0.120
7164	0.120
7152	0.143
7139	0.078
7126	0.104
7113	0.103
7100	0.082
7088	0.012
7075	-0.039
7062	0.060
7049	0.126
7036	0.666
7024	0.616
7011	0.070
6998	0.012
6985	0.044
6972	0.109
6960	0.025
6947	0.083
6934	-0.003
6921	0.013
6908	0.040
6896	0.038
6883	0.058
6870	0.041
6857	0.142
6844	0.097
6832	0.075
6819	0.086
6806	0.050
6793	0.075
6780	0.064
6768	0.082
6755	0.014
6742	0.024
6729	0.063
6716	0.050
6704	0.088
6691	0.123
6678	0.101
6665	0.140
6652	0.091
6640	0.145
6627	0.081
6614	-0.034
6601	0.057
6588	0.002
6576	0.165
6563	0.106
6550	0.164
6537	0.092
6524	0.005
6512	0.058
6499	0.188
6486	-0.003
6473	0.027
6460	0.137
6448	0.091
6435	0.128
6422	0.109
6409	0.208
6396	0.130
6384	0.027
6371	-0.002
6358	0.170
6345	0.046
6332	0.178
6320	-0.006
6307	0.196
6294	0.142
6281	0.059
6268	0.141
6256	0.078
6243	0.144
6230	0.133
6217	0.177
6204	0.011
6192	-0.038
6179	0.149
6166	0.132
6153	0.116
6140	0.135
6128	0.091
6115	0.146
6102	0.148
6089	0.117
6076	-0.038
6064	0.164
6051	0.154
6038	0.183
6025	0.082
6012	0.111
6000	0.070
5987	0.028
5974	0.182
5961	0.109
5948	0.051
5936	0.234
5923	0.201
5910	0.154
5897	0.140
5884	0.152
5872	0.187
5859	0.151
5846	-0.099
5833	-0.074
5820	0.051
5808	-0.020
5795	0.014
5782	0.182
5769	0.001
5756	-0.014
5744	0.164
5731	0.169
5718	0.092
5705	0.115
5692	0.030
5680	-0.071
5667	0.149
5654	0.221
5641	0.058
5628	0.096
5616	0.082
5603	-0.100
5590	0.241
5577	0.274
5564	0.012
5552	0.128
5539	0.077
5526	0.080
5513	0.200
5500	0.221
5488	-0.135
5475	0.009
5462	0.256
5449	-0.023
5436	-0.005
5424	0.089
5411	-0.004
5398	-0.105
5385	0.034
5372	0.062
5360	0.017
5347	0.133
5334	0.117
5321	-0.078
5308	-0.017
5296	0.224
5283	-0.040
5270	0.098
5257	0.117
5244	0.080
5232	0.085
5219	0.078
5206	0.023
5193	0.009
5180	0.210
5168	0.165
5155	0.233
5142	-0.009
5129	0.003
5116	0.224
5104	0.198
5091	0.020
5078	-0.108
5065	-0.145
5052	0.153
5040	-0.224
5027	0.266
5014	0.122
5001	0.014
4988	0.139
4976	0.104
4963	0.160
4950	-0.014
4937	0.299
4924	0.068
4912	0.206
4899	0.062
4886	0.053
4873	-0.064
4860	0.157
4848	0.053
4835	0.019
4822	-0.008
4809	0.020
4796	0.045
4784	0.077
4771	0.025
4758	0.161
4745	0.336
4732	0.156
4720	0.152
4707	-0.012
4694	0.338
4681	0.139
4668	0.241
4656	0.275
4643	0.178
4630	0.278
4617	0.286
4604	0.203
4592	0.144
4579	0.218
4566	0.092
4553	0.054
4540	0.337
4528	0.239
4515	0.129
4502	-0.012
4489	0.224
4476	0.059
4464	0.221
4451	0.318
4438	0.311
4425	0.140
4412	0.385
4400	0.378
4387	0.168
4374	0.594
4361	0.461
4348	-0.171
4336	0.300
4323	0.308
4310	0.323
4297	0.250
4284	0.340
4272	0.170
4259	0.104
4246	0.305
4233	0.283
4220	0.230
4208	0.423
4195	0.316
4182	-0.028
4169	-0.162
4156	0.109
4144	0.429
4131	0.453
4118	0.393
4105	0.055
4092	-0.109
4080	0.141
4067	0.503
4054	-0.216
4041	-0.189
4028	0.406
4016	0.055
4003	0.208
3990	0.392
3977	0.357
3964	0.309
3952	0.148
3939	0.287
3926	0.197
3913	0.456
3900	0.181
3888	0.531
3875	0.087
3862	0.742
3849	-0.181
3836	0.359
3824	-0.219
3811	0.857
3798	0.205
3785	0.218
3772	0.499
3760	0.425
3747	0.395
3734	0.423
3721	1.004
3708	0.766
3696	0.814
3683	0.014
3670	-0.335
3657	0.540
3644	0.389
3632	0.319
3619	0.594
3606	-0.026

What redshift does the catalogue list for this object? 0.89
